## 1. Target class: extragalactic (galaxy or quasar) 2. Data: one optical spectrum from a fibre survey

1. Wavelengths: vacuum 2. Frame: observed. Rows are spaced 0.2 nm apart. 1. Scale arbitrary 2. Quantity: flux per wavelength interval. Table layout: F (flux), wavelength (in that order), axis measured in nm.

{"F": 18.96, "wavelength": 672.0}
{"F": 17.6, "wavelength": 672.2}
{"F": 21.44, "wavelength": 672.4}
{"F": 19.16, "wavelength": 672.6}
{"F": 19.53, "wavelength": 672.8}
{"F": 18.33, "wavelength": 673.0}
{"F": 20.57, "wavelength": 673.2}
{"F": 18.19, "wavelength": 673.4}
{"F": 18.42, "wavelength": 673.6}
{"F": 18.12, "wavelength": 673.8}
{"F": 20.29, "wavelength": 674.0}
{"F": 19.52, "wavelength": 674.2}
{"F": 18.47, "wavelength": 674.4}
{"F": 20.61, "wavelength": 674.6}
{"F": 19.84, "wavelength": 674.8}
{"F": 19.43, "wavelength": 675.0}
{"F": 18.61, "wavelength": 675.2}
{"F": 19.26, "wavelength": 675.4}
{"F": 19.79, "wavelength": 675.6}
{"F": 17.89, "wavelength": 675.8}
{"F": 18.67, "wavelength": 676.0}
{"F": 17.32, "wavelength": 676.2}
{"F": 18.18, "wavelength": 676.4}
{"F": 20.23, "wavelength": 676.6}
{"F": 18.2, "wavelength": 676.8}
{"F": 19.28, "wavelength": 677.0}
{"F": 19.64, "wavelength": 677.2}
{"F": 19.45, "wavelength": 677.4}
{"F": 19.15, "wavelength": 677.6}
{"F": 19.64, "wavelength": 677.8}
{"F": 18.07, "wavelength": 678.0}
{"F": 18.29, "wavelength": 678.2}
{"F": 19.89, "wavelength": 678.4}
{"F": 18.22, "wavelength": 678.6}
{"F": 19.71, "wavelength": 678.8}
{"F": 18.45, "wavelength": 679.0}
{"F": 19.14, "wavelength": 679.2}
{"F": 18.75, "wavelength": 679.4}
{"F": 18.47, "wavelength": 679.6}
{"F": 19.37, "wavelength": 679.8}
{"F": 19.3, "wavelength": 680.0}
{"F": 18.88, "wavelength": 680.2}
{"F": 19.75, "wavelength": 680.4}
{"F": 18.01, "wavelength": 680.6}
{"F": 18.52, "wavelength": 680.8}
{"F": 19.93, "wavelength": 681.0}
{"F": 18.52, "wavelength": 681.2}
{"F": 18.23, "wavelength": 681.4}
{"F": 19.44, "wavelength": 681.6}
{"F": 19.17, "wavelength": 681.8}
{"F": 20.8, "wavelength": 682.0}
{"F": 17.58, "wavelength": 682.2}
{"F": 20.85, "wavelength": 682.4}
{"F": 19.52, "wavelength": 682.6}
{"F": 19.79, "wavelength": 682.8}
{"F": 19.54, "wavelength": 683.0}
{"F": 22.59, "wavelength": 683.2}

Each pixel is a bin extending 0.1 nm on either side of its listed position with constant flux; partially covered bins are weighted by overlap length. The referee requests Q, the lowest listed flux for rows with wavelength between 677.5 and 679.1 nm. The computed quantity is 18.07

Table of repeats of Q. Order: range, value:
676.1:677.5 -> 17.32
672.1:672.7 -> 17.6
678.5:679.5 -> 18.22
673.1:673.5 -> 18.19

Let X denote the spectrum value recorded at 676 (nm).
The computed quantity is 18.67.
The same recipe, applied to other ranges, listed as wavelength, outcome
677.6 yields 19.15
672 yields 18.96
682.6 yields 19.52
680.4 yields 19.75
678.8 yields 19.71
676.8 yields 18.2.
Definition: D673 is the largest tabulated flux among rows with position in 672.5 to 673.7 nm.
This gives 20.57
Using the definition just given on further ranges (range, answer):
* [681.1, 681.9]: 19.44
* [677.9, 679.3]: 19.89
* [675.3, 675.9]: 19.79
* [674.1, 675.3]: 20.61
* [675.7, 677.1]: 20.23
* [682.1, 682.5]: 20.85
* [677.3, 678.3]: 19.64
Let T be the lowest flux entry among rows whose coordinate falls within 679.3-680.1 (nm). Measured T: 18.47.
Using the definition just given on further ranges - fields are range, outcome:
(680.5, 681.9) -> 18.01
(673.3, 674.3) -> 18.12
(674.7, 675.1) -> 19.43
